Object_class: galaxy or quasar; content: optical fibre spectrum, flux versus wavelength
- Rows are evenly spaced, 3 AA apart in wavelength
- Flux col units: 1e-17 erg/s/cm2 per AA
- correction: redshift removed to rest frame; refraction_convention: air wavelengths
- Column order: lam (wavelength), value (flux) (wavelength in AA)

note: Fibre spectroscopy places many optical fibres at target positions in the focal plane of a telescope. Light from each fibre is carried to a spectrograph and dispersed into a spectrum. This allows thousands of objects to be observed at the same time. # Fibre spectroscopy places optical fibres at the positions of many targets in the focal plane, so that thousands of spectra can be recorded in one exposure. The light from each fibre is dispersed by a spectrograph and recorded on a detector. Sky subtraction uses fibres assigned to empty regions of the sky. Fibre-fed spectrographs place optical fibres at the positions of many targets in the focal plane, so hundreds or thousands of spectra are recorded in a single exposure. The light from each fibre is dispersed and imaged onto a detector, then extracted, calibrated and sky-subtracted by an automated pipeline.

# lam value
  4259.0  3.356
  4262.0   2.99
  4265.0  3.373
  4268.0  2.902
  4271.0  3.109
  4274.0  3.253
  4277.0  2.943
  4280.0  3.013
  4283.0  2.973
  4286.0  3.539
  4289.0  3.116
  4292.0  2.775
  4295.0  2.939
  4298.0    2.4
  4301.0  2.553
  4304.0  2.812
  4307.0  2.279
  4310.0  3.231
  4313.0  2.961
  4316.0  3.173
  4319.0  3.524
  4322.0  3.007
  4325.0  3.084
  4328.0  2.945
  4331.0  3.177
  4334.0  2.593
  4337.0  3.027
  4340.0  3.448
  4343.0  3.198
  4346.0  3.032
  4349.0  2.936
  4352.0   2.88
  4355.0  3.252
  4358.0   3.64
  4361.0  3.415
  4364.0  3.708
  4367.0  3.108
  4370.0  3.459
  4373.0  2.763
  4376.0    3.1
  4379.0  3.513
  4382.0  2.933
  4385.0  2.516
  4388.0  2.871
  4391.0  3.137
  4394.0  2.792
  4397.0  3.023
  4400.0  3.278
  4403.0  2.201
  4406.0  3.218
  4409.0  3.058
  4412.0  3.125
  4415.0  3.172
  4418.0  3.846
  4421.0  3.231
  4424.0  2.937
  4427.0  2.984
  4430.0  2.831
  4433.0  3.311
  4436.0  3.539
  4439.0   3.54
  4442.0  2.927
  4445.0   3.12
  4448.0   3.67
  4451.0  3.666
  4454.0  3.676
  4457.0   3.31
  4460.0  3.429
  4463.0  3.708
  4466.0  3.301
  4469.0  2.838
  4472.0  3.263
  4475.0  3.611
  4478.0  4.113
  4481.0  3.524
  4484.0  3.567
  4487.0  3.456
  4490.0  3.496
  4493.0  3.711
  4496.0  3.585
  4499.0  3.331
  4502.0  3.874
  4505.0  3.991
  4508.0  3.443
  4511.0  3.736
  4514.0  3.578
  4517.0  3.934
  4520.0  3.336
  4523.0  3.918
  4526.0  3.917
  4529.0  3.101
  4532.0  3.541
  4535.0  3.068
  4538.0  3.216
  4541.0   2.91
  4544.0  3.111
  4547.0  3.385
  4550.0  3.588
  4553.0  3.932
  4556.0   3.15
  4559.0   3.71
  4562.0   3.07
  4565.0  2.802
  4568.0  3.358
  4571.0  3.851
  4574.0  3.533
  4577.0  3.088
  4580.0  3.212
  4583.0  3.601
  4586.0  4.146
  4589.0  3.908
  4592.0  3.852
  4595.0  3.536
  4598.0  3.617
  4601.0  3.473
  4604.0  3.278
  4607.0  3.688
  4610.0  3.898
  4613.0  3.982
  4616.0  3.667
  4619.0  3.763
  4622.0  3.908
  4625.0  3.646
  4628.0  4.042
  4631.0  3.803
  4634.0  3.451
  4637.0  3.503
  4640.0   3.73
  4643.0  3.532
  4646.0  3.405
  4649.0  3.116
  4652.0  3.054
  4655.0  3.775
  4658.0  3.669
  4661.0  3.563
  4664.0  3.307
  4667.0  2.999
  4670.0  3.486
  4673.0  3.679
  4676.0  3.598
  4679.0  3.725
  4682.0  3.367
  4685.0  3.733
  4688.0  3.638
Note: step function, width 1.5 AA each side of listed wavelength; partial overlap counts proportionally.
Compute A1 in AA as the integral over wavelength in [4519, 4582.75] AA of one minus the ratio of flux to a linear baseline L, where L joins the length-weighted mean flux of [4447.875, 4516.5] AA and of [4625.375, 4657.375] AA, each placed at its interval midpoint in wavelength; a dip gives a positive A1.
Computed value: 3.2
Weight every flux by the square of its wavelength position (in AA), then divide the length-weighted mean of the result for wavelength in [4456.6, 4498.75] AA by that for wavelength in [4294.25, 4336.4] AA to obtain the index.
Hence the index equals 1.29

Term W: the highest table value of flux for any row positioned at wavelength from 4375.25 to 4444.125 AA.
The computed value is 3.846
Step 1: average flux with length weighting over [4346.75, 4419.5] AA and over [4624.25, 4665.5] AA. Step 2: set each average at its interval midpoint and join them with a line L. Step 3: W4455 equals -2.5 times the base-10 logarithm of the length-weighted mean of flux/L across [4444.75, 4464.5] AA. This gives -0.096 mag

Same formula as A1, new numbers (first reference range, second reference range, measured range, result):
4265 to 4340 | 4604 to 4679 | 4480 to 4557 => -3.3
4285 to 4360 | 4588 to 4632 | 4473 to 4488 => -1.0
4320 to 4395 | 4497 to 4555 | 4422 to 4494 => -0.9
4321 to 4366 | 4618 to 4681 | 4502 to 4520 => -1.8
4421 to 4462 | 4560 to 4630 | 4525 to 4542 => 1.0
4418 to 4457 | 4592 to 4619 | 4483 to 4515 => -1.7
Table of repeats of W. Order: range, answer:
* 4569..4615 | 4.146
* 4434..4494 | 4.113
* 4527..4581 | 3.932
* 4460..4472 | 3.708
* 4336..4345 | 3.448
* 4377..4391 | 3.513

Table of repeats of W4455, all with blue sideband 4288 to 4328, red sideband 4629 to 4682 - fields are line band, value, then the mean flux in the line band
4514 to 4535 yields -0.097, 3.58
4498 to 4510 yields -0.137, 3.68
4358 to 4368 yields -0.154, 3.46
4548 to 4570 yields -0.017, 3.38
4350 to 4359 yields -0.080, 3.22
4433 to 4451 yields -0.082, 3.38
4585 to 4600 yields -0.121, 3.79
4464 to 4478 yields -0.058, 3.36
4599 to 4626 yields -0.084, 3.7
